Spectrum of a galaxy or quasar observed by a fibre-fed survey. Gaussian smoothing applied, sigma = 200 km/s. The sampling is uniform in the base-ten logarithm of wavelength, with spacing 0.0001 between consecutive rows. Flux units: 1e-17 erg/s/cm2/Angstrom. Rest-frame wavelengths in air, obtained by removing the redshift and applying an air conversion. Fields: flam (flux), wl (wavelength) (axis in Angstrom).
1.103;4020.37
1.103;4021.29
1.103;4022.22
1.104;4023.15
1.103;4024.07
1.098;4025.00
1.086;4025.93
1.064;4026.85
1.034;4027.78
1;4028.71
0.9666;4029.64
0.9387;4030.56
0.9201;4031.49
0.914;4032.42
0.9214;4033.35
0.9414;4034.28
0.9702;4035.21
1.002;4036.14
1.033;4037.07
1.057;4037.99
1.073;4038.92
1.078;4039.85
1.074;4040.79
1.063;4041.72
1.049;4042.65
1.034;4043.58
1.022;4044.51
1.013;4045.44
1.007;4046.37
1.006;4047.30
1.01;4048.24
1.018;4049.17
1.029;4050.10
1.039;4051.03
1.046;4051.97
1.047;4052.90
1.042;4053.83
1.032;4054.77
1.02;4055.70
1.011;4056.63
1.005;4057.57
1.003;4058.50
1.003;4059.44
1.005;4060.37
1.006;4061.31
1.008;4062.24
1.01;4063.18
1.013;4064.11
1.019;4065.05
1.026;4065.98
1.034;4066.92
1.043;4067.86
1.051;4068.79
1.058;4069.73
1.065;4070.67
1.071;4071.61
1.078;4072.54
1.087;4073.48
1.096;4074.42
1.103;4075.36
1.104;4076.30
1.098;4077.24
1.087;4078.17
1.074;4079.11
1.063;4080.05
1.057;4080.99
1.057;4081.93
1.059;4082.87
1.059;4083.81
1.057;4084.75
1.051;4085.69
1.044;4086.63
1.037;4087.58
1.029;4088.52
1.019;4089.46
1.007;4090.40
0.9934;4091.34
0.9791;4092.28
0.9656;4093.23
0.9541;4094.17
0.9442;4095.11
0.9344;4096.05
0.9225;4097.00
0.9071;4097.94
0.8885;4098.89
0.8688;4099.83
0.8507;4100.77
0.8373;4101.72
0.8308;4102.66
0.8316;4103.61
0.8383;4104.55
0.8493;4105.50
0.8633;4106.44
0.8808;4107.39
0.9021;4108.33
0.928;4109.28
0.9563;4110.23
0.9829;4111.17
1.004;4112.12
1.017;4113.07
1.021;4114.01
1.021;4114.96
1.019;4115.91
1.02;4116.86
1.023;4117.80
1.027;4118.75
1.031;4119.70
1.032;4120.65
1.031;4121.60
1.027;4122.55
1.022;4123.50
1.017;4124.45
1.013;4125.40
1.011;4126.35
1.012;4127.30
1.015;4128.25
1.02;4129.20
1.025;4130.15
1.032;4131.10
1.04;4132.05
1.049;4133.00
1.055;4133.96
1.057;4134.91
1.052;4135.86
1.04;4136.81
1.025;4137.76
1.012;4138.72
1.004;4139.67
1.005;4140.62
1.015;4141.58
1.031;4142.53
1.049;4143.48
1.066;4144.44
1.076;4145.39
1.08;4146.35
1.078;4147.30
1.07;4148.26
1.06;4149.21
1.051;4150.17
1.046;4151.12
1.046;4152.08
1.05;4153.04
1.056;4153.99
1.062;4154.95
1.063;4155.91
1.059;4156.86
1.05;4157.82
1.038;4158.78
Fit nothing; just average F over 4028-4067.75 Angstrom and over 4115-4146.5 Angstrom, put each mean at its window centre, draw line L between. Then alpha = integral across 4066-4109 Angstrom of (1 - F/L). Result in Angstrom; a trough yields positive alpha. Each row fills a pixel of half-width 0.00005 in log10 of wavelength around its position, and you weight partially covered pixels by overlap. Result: 1.23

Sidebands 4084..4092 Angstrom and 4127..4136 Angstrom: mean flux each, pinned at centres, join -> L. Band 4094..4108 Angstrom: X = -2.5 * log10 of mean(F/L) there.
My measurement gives 0.17 mag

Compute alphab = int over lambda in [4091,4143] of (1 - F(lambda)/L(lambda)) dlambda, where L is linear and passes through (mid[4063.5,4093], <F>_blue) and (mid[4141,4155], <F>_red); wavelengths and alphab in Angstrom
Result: 3.8 Angstrom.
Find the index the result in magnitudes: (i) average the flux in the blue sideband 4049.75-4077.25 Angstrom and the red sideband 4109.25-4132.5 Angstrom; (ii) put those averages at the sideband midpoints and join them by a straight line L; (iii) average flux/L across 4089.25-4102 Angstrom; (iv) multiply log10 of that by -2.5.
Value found 0.104 mag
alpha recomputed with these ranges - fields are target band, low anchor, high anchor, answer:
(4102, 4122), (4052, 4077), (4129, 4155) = 1.67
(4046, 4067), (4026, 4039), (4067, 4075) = 0.38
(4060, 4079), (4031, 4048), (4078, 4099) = -0.85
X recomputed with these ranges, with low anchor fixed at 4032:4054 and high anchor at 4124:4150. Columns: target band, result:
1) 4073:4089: -0.04 mag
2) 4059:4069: 0.00 mag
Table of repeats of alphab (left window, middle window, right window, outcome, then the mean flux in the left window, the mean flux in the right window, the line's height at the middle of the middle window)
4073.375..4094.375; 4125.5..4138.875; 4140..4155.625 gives 0.2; 1.05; 1.05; 1.05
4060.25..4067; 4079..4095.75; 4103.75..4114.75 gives -0.9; 1.01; 0.931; 0.971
